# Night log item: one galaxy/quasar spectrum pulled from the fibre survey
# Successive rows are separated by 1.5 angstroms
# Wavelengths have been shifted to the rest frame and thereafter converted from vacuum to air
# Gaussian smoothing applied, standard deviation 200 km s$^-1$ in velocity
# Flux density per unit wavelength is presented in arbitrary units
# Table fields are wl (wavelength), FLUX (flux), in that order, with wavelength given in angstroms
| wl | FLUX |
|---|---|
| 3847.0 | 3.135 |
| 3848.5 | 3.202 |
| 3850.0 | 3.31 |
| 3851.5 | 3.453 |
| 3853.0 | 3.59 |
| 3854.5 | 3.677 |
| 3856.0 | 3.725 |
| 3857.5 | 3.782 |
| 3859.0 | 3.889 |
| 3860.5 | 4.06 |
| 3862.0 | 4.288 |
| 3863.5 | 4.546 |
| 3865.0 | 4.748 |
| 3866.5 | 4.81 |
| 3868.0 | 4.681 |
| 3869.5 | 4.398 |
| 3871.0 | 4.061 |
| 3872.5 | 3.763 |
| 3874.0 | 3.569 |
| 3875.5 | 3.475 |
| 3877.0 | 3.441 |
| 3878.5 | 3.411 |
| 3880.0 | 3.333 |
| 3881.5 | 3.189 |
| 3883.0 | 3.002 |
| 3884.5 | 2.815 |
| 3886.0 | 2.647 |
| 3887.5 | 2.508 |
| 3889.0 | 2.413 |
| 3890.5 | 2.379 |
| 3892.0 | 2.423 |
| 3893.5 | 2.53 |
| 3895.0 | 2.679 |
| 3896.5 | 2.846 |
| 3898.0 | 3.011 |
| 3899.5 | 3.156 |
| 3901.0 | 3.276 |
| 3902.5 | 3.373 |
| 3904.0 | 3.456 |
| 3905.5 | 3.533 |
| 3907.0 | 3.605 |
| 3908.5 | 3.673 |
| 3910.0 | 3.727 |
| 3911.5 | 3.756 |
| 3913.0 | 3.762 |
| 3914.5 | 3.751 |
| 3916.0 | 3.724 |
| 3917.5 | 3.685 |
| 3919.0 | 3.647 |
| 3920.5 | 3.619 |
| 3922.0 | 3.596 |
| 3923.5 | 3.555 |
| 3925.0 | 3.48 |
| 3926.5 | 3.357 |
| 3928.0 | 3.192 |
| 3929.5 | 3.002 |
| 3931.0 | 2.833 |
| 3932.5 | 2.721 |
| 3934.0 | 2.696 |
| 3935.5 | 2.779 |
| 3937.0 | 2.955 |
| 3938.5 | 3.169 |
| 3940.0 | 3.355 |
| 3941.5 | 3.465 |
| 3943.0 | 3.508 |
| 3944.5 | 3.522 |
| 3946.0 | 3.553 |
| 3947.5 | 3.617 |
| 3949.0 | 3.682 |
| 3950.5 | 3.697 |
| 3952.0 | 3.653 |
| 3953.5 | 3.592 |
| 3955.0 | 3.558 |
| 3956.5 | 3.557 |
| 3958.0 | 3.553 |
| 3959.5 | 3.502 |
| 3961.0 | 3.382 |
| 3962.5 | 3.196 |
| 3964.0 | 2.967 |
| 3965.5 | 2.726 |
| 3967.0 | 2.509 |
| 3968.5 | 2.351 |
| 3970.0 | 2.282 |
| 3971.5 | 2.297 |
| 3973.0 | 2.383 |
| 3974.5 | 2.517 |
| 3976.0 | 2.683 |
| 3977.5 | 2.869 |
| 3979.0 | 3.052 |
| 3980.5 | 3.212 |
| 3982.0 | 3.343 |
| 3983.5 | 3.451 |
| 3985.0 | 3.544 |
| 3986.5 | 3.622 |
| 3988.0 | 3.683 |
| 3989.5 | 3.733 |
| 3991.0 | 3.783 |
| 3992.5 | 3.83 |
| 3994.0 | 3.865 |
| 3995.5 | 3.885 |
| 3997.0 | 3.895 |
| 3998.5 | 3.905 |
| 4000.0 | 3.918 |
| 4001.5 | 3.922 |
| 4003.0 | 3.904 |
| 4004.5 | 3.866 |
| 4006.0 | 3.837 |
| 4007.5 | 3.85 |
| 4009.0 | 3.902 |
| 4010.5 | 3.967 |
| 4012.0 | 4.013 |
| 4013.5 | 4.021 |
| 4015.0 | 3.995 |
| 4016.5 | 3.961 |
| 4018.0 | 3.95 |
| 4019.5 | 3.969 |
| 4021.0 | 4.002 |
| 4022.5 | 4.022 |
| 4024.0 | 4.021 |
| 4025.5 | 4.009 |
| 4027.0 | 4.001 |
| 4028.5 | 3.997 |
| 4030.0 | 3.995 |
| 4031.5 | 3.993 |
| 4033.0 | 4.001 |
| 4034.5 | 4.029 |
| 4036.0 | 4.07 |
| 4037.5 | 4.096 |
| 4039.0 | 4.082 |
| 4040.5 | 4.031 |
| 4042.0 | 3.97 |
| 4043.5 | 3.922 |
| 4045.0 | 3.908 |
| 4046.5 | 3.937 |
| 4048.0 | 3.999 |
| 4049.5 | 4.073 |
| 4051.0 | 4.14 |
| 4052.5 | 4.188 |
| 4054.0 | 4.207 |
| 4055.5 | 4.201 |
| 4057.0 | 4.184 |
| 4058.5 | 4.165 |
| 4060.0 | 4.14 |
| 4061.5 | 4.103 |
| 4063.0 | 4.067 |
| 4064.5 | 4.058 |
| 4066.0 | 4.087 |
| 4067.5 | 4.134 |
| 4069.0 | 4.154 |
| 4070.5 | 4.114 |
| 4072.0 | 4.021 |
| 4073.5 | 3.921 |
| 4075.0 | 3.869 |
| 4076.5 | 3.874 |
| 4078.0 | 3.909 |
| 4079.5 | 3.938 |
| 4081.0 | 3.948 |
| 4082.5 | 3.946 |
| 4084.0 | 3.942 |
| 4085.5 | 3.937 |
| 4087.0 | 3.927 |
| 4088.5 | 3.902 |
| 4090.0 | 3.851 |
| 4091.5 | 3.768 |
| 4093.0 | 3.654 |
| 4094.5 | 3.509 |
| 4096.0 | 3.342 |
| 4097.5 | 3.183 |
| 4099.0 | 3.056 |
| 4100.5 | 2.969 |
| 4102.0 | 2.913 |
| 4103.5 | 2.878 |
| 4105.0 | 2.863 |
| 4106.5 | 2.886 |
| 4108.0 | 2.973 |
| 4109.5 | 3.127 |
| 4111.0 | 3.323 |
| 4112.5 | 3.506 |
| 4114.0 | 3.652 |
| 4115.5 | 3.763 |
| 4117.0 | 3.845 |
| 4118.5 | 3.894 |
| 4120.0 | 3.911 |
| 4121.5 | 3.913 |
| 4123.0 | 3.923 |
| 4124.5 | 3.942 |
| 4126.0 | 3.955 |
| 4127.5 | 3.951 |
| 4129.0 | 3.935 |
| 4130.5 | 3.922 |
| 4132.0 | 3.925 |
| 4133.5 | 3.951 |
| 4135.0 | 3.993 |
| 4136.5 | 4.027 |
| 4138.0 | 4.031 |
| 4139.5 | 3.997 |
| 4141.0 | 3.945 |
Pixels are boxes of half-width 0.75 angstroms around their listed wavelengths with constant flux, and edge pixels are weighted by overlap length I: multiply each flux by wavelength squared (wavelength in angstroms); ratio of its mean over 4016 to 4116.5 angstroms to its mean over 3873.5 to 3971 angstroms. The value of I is 1.3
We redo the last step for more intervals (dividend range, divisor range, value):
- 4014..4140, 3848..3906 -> 1.24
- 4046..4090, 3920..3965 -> 1.29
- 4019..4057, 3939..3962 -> 1.19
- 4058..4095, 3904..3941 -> 1.26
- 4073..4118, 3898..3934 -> 1.13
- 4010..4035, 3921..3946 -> 1.30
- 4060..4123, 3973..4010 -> 1.08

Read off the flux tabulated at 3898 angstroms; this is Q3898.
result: 3.011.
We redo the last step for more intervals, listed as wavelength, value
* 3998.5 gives 3.905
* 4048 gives 3.999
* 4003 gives 3.904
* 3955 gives 3.558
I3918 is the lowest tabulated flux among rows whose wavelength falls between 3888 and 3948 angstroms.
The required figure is 2.379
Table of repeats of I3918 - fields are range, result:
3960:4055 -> 2.282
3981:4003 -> 3.343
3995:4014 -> 3.837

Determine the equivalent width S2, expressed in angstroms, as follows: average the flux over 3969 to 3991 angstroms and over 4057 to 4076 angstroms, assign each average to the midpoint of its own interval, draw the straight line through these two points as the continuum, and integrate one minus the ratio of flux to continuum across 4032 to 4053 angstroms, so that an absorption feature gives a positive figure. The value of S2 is -1.3 angstroms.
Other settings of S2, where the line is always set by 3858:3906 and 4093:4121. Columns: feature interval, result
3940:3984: 2.98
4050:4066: -3.79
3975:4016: -3.70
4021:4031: -1.91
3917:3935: 0.74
